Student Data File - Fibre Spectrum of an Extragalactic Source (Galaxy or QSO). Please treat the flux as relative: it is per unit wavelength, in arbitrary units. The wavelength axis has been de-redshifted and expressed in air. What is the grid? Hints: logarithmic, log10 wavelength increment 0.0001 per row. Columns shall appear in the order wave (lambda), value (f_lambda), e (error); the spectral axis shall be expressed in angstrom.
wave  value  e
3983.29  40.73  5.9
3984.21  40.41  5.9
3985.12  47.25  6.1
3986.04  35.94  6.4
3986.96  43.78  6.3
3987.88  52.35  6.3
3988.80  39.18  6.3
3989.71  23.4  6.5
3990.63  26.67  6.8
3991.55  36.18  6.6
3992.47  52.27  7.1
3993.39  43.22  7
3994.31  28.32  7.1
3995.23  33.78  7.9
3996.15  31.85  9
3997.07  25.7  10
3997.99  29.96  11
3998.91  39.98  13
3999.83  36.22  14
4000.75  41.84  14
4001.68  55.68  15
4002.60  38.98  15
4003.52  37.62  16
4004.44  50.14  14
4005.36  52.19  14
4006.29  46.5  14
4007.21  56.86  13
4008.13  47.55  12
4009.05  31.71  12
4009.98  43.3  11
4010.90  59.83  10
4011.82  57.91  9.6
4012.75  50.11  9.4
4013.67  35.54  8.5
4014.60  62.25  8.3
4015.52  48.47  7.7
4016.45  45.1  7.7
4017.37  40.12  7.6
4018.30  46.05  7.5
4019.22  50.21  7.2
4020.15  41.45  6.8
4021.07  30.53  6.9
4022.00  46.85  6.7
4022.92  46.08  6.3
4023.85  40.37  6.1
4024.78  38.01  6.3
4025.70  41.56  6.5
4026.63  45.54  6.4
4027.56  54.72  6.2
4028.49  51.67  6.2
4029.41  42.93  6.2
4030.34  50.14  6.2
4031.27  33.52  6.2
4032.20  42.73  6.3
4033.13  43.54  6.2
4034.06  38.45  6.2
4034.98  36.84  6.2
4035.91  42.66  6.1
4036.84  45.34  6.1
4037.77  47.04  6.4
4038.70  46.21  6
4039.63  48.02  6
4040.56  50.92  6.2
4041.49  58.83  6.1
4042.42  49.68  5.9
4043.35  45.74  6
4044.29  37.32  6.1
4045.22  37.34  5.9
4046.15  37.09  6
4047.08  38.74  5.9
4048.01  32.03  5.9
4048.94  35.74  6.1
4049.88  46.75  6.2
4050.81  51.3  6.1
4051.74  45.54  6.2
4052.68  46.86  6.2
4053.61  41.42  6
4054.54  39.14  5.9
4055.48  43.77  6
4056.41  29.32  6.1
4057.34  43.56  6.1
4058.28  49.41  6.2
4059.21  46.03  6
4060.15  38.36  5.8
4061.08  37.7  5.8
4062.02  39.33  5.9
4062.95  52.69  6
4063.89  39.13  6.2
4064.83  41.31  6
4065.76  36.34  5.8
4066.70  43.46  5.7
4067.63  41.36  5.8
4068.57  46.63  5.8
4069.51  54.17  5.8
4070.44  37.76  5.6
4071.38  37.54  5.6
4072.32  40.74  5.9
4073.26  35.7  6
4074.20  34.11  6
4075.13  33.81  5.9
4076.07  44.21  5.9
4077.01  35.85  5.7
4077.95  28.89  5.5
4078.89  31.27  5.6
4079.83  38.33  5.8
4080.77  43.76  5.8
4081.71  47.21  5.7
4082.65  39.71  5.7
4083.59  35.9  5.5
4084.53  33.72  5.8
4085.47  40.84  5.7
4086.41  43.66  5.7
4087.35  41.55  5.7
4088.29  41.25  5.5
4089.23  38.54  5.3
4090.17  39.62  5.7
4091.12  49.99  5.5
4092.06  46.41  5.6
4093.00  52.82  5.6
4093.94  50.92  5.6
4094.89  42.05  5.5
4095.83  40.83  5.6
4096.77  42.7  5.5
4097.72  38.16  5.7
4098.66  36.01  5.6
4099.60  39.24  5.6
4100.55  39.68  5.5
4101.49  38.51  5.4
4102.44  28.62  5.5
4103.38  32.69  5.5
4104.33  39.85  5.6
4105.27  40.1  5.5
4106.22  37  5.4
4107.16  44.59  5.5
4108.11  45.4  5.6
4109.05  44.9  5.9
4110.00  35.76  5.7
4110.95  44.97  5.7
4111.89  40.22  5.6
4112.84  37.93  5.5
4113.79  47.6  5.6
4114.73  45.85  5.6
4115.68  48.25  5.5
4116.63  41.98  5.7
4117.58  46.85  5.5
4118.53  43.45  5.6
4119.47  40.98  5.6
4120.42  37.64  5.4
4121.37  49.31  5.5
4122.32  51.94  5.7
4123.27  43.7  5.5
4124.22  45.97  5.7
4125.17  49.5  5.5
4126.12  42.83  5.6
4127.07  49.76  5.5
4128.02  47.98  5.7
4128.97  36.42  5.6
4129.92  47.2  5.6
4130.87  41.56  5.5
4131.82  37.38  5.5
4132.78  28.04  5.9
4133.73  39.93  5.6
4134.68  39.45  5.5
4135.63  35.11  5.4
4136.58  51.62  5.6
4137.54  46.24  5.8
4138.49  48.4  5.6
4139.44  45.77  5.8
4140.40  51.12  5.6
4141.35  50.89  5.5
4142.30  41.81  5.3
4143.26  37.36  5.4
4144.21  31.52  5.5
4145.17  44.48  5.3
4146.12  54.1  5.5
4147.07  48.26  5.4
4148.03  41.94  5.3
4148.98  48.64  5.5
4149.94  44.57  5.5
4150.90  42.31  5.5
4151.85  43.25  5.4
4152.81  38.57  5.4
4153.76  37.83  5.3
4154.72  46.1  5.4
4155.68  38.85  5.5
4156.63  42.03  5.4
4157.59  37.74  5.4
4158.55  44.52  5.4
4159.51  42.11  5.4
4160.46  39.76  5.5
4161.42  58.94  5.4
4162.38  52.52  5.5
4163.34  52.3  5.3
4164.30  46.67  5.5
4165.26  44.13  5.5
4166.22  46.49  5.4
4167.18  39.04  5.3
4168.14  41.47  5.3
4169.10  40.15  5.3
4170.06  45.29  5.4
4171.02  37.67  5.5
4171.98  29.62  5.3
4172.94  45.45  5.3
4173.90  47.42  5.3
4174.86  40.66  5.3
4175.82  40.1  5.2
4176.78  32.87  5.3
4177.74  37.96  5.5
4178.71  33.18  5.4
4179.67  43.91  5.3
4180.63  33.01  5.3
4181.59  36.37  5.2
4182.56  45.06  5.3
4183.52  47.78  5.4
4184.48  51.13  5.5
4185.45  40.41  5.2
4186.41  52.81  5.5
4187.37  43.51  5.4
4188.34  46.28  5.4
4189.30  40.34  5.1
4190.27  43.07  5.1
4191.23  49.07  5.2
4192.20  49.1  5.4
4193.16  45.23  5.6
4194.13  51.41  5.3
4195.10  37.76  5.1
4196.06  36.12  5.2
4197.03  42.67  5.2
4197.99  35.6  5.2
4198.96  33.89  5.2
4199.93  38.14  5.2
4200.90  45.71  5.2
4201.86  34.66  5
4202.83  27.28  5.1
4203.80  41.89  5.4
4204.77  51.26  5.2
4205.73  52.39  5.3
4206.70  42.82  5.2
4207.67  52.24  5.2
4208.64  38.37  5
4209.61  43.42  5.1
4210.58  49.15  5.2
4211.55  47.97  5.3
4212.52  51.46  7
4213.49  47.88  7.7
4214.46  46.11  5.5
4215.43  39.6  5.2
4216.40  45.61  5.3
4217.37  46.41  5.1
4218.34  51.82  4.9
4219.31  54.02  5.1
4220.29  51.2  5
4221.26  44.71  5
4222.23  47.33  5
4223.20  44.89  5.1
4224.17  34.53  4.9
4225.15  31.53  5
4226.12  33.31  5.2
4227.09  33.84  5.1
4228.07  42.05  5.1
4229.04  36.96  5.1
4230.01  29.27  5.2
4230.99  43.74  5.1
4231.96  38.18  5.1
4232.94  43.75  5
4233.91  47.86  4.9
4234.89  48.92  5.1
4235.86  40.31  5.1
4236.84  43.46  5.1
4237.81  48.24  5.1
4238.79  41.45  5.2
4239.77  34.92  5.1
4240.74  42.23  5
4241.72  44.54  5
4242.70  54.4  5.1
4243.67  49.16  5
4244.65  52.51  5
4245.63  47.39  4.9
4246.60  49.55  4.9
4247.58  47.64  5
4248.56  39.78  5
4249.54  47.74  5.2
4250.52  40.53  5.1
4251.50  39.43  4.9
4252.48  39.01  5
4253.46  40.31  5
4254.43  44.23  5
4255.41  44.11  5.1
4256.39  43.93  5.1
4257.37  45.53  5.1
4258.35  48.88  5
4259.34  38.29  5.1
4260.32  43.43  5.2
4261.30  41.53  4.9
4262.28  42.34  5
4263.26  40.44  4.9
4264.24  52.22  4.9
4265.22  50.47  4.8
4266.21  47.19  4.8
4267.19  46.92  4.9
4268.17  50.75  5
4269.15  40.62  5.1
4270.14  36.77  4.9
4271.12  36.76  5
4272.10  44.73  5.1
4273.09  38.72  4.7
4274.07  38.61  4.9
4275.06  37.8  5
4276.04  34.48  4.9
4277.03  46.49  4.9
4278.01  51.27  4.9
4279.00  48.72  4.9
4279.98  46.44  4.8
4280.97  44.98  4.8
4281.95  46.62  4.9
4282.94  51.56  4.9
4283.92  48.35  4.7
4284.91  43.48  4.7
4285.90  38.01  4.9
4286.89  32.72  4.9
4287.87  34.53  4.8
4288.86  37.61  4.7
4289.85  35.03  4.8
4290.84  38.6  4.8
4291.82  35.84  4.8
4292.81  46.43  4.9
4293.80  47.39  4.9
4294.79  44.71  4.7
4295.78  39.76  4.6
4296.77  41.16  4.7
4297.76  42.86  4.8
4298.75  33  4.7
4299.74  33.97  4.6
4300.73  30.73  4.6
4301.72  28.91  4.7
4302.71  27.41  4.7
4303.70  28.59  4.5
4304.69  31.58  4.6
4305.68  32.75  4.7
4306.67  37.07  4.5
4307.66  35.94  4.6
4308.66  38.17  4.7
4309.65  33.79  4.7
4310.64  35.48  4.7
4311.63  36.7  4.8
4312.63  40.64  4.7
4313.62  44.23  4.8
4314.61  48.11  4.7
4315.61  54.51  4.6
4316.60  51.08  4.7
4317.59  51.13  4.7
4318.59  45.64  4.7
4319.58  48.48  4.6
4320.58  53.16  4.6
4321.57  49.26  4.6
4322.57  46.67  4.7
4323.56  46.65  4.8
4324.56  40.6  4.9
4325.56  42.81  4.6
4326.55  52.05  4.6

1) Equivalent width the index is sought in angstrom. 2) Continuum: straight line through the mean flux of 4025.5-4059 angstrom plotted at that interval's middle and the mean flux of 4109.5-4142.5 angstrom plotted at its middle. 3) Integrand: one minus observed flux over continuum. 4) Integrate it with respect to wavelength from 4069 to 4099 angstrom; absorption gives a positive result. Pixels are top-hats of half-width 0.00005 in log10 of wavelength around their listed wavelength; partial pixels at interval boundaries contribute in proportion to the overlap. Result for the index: 2.17 angstrom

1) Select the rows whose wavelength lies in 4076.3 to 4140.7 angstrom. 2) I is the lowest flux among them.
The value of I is 28.04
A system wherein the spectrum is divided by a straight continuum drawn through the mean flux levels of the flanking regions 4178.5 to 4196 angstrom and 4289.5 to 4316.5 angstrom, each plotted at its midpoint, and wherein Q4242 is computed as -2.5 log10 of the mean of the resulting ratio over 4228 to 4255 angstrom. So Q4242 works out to -0.06 mag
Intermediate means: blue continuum 43.9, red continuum 38.1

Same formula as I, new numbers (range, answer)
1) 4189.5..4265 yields 27.28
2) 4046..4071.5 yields 29.32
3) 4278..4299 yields 32.72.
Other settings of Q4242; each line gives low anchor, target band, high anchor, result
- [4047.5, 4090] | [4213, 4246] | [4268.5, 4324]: -0.07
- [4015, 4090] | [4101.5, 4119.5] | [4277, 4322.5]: 0.01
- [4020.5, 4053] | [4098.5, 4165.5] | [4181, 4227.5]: 0.01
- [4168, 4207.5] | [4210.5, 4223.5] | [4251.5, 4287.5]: -0.13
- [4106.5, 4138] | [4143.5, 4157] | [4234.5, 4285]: 0.01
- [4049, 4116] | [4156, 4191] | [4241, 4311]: -0.04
